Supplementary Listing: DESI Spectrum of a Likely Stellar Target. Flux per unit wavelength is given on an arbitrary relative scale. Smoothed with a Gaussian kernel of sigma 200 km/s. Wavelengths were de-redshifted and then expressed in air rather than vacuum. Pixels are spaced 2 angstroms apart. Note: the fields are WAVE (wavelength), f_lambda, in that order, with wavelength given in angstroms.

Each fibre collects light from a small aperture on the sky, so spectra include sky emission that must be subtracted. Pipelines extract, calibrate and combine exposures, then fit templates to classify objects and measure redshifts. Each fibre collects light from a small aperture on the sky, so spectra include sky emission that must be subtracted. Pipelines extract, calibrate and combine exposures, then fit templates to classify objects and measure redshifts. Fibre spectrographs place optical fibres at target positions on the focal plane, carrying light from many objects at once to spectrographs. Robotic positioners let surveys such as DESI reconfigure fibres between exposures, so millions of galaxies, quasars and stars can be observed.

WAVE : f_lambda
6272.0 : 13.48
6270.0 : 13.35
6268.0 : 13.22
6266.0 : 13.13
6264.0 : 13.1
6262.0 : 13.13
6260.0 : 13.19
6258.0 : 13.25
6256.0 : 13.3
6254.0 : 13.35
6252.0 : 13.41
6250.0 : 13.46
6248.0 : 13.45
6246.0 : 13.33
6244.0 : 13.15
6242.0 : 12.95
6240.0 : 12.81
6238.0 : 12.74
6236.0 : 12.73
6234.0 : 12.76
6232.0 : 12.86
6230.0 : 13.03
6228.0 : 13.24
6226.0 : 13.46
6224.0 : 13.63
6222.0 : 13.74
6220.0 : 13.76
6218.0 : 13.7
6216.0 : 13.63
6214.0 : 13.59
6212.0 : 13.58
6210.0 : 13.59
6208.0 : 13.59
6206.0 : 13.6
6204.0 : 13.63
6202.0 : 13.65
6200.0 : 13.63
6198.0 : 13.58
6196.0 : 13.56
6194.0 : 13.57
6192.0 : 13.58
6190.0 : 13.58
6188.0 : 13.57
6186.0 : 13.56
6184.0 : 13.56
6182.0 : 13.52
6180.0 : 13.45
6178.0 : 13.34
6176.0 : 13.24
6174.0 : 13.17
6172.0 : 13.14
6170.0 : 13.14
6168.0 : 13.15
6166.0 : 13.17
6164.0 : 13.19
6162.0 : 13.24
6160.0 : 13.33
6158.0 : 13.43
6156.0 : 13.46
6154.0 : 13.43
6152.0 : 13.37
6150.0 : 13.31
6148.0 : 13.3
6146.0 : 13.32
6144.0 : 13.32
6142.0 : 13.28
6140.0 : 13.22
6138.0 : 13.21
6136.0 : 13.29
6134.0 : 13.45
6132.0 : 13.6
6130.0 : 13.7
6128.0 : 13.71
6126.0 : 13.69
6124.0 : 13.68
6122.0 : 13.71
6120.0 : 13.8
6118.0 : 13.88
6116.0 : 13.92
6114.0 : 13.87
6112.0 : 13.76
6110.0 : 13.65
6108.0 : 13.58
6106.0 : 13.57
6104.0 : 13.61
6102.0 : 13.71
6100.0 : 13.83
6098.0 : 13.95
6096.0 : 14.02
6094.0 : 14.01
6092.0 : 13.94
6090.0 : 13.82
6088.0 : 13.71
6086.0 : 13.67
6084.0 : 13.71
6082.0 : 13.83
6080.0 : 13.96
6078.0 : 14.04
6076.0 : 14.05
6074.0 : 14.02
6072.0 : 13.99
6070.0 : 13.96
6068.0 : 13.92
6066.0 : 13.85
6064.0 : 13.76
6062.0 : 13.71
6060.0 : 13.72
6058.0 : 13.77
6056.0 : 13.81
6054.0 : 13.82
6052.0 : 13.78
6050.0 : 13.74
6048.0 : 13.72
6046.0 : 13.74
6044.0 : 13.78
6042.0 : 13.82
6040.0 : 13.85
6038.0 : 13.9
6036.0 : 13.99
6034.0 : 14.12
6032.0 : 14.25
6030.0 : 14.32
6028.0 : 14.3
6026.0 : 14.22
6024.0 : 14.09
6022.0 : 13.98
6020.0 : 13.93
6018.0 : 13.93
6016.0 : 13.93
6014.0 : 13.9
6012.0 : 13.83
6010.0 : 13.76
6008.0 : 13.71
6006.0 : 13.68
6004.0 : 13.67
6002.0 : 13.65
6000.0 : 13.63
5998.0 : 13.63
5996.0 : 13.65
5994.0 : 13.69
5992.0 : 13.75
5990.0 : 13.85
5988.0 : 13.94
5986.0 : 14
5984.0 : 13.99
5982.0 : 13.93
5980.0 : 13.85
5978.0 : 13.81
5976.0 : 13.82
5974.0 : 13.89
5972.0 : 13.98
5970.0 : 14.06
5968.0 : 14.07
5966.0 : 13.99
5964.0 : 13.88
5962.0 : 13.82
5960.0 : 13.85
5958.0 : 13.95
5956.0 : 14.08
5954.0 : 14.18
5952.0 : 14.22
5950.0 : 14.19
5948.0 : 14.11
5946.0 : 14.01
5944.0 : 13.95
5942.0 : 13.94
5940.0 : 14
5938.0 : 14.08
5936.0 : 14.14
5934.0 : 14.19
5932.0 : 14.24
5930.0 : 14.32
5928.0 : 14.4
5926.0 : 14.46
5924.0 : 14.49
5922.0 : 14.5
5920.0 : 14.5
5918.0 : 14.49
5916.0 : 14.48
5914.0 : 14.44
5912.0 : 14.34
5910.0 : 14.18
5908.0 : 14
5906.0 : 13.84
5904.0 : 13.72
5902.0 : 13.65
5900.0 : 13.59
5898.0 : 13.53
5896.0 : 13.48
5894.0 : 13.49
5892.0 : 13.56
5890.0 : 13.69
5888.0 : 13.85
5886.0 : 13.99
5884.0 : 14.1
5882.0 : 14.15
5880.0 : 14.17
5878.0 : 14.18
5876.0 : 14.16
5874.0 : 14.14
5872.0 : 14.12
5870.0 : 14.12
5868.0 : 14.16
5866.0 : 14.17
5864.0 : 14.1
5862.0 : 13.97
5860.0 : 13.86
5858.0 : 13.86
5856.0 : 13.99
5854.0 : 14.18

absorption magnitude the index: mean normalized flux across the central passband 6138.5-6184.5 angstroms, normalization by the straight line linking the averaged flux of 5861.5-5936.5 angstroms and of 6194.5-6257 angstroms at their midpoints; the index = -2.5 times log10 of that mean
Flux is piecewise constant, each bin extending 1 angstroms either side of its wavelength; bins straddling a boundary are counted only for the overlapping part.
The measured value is 0.017 mag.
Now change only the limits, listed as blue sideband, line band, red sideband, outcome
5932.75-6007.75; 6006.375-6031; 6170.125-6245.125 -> -0.01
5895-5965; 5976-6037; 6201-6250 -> 0.00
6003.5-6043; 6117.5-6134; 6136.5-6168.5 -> -0.02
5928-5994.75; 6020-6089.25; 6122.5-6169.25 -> -0.02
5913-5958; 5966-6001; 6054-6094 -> 0.02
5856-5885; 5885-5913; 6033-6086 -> 0.02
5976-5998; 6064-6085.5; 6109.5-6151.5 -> -0.02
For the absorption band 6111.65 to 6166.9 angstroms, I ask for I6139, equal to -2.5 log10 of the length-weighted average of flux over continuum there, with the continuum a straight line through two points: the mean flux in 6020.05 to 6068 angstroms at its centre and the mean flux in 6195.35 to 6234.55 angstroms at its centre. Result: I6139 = 0.02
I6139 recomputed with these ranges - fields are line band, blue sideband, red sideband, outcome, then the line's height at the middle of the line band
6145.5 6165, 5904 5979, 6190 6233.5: 0.03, 13.7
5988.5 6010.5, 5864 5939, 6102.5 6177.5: 0.01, 13.8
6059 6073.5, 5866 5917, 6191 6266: -0.02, 13.7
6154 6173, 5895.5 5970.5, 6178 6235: 0.03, 13.6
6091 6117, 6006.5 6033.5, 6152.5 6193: -0.01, 13.7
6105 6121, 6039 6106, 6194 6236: 0.00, 13.7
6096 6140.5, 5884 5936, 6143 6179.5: -0.02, 13.4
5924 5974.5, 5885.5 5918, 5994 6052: -0.02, 13.9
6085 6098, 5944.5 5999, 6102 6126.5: -0.01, 13.8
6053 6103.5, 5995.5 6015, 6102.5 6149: -0.02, 13.6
